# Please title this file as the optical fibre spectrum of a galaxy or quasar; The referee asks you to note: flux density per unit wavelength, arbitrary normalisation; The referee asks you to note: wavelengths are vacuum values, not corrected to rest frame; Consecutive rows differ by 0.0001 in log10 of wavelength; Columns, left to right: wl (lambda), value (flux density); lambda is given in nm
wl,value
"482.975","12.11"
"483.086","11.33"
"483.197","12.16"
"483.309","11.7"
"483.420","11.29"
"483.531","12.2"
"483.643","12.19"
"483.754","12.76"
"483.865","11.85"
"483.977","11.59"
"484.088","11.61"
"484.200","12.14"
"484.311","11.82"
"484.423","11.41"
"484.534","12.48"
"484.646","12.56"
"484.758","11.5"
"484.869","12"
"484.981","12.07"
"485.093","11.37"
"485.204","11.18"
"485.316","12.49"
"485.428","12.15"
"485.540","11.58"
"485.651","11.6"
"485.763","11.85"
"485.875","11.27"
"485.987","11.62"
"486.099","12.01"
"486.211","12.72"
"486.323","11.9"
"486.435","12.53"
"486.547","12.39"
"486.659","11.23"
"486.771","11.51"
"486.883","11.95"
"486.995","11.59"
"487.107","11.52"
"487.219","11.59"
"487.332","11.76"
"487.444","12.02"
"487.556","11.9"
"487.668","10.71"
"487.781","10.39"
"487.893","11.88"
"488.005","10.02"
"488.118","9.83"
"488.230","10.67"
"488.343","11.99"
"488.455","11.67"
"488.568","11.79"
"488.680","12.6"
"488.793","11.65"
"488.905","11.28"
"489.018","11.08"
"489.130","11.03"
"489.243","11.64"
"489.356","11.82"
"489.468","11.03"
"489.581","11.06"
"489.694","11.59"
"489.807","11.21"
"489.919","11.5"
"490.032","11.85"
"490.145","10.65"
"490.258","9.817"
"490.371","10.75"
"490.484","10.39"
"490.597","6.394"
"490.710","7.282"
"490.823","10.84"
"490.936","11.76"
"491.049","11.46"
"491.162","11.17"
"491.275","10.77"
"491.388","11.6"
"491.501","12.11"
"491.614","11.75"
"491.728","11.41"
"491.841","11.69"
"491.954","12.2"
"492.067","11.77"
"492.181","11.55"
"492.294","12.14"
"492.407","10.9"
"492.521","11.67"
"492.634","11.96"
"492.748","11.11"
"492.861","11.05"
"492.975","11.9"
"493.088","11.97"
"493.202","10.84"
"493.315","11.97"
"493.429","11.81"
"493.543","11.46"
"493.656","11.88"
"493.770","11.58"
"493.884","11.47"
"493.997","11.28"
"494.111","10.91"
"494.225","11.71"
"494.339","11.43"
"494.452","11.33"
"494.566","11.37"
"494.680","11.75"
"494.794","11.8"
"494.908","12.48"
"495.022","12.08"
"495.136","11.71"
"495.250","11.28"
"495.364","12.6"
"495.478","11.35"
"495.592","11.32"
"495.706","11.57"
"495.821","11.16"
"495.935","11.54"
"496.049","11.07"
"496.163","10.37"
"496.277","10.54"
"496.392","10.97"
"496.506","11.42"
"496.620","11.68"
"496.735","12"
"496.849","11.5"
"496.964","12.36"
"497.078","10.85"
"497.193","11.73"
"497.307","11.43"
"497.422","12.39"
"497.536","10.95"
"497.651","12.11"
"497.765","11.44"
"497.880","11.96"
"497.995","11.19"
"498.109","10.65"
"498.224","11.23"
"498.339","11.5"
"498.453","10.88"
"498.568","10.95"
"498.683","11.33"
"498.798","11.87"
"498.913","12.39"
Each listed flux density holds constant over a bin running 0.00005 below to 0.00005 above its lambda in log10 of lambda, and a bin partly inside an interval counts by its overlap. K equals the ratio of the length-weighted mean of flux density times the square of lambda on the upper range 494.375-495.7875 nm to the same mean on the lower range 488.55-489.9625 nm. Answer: 1.0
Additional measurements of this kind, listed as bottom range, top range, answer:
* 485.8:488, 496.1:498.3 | 1.02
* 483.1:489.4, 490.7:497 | 1.01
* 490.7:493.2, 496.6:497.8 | 1.04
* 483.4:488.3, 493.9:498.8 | 1.02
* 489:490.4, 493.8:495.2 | 1.06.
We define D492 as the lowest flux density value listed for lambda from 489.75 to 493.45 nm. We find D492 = 6.394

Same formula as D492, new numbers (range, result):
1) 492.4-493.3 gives 10.84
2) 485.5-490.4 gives 9.817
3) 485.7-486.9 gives 11.23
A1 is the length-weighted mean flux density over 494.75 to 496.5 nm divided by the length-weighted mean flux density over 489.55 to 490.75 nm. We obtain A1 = 1.1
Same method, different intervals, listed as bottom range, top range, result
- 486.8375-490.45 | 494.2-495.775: 1.03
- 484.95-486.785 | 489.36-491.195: 0.89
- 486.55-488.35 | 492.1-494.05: 1.02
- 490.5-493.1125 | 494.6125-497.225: 1.03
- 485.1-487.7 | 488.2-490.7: 0.93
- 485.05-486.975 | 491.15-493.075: 0.98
